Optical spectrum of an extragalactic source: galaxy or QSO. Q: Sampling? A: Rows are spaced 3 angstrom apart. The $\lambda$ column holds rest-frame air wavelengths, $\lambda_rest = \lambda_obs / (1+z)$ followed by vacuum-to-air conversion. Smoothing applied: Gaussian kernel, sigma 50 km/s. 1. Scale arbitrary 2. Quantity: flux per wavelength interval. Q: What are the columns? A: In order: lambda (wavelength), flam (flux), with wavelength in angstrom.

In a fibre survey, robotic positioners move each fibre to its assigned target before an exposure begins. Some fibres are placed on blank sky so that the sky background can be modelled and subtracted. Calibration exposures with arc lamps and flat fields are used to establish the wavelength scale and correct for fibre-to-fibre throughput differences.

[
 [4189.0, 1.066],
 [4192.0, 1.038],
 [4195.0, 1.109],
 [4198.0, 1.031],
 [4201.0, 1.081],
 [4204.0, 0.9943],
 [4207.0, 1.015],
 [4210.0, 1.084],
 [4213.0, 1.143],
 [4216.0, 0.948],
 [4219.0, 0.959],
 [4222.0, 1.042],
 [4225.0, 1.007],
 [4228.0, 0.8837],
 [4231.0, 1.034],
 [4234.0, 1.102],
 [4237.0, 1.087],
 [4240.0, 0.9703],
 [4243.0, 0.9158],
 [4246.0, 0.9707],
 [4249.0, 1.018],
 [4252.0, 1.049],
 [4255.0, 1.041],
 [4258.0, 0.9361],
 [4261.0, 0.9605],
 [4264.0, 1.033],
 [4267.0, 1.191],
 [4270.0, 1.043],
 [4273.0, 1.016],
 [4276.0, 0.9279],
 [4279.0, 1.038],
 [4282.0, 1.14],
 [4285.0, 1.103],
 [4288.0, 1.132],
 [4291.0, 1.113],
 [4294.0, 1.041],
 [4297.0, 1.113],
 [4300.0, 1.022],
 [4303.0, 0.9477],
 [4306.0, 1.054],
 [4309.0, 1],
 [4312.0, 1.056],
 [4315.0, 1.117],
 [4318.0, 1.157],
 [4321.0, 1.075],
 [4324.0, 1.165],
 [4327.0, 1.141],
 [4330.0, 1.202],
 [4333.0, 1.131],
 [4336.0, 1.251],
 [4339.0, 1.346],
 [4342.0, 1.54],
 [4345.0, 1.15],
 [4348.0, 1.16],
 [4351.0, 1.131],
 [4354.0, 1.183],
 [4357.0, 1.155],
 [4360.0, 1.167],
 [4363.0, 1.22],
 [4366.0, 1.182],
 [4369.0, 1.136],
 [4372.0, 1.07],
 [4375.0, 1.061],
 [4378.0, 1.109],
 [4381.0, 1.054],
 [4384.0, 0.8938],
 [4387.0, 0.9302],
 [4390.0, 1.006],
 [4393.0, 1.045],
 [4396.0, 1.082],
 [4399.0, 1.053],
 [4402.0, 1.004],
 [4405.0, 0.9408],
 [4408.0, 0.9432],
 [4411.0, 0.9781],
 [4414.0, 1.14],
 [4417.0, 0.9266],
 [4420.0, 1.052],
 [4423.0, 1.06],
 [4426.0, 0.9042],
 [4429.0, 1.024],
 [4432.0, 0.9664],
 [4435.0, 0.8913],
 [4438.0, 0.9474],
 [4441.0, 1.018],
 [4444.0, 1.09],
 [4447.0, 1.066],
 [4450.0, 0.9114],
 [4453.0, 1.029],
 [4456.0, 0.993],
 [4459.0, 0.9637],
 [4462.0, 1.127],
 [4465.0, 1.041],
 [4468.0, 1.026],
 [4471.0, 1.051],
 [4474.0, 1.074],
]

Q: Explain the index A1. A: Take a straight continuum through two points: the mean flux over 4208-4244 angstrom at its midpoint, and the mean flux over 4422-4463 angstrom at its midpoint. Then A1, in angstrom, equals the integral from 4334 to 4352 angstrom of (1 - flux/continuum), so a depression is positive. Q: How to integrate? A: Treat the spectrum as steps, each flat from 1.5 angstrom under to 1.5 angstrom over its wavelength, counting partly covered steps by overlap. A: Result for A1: -4.6 angstrom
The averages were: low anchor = 1.02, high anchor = 0.997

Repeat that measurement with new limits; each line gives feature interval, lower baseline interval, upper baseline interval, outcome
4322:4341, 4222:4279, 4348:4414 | -3.0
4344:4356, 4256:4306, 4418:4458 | -1.5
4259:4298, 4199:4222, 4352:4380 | 0.6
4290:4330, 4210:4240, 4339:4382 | 1.3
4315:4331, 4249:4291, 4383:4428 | -1.8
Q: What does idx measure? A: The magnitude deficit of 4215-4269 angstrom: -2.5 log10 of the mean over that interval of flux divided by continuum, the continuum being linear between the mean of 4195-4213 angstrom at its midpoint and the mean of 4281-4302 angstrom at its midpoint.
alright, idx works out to 0.06 mag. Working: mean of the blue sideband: 1.06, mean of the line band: 1.01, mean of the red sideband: 1.09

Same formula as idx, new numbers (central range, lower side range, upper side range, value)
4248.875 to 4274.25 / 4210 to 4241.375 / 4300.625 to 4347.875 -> 0.04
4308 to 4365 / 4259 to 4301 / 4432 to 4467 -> -0.13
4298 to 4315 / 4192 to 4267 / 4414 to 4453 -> -0.02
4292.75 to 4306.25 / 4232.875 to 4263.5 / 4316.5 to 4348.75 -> 0.10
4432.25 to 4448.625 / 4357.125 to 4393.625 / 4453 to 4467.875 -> 0.04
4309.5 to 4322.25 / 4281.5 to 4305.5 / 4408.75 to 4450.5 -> -0.03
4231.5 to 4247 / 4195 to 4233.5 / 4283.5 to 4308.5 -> 0.03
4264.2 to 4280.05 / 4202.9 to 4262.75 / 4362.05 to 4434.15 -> -0.03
